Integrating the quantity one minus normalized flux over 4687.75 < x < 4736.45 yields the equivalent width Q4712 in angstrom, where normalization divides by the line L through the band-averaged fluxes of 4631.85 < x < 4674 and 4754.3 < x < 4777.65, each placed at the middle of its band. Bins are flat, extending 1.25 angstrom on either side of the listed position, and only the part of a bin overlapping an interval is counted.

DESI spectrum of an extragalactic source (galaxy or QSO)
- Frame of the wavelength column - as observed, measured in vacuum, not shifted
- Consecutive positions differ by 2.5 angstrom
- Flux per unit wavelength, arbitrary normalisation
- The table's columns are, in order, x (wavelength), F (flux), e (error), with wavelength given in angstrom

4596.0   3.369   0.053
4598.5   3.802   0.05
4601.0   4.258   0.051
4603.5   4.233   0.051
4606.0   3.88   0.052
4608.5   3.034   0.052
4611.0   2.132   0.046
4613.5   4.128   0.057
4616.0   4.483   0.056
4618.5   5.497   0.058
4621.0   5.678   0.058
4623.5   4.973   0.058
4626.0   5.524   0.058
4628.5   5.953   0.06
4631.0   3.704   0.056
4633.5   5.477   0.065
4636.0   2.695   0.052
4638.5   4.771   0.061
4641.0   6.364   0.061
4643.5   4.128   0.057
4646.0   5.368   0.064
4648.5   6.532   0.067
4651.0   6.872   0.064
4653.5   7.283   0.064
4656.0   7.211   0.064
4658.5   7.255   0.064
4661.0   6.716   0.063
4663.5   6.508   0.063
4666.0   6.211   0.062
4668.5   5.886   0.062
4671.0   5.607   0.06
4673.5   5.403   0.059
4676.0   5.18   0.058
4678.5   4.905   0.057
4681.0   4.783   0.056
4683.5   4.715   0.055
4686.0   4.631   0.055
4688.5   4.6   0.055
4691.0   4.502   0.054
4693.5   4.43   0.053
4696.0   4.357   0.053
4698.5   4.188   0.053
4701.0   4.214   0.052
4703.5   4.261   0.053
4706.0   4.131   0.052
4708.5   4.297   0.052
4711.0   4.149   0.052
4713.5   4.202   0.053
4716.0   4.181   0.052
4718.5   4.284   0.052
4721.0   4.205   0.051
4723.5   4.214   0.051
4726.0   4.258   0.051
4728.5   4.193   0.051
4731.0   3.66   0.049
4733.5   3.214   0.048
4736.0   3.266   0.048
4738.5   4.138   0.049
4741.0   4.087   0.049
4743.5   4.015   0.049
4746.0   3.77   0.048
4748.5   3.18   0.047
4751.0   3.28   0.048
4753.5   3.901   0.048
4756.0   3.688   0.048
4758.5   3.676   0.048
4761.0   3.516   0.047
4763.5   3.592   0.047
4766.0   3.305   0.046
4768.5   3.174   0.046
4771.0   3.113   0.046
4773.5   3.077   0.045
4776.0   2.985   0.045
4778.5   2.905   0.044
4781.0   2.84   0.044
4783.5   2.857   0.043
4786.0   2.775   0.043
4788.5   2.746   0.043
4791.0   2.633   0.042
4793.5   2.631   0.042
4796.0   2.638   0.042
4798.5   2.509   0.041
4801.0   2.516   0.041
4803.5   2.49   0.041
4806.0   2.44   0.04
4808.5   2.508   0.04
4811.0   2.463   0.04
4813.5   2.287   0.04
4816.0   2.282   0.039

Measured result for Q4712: 4.34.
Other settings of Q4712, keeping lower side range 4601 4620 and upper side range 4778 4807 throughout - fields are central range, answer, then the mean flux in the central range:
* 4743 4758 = -3.35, 3.62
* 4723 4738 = -3.34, 3.8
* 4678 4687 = -3.41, 4.75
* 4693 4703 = -2.85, 4.28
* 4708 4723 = -4.70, 4.22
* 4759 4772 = -2.32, 3.36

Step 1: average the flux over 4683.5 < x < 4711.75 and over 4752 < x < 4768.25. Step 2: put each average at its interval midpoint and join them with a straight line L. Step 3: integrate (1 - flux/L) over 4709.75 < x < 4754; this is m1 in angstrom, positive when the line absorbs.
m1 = 0.4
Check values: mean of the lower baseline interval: 4.36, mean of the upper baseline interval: 3.58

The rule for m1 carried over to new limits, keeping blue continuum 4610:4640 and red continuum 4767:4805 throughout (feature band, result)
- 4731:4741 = -0.8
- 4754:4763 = -1.6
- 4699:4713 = -1.9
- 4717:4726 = -1.8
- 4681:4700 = -3.1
